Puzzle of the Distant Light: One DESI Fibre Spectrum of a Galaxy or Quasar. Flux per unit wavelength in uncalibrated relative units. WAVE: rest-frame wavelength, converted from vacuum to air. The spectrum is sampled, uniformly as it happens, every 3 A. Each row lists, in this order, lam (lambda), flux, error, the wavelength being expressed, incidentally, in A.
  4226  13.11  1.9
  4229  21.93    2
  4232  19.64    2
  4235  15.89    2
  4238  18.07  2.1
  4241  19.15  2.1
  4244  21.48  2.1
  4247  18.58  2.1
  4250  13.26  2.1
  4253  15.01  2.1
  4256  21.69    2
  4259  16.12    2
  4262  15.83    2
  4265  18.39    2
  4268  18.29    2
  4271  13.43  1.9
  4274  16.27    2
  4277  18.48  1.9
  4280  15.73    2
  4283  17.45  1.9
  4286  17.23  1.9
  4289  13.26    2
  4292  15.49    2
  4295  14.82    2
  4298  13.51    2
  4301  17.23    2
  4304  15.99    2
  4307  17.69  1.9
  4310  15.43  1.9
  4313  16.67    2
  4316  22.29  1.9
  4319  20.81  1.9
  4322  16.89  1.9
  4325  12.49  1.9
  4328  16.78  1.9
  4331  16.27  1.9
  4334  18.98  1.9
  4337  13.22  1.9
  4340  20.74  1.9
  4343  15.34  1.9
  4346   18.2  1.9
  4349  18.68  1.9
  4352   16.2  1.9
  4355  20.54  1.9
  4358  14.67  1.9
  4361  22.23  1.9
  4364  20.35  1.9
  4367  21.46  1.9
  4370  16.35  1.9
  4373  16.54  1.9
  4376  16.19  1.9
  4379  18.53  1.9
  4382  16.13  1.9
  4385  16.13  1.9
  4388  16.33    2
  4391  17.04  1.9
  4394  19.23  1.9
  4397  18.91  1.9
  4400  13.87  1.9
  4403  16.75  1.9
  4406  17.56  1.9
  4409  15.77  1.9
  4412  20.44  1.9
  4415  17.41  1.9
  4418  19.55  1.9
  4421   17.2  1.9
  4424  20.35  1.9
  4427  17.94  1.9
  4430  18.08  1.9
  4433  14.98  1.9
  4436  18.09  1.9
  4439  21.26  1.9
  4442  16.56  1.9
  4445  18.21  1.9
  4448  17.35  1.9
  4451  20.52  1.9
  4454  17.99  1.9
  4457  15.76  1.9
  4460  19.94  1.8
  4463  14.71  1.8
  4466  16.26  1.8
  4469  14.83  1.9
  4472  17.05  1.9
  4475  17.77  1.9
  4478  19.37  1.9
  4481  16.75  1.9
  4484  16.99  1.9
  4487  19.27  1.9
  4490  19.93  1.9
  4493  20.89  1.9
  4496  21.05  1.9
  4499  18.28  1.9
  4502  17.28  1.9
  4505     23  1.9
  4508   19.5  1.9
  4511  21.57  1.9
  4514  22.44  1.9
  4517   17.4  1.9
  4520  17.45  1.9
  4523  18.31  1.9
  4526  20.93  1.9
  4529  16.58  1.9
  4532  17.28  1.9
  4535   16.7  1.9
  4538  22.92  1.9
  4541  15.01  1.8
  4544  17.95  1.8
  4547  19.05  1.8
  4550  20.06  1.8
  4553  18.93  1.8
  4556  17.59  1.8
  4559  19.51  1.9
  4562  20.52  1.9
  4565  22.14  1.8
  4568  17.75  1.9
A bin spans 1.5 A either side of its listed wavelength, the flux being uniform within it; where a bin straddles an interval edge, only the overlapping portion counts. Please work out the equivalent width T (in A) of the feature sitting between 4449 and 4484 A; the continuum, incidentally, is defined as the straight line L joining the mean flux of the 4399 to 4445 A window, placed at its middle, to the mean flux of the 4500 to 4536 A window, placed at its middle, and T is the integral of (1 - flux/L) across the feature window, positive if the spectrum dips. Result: 2.0 A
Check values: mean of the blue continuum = 17.8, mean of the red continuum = 19.1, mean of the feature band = 17.3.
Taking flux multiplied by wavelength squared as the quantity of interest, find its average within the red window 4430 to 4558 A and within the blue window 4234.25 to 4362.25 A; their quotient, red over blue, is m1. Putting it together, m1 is 1.18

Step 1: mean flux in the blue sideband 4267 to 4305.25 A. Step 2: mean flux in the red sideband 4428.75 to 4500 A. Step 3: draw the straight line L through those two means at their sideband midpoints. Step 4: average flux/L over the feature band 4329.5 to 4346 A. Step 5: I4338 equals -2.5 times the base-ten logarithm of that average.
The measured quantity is -0.03 mag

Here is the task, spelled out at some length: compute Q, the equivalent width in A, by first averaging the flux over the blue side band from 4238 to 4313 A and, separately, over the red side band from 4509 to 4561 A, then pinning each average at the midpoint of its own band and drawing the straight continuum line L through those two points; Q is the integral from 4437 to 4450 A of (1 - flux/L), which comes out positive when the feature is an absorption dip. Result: -0.2 A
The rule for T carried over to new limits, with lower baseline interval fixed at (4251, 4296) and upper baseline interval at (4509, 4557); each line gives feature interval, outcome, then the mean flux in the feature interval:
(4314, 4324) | -1.52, 19.5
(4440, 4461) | -0.03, 18.1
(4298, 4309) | 0.21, 16.4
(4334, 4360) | -0.40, 17.4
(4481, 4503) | -0.67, 19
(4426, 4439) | 0.13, 17.7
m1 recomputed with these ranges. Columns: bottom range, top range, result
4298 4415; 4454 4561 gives 1.14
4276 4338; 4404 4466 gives 1.15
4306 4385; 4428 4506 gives 1.09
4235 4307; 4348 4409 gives 1.11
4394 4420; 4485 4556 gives 1.14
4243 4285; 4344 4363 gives 1.12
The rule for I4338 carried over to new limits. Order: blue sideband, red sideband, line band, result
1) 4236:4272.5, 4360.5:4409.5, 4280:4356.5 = 0.04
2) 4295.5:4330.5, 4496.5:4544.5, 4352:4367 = -0.12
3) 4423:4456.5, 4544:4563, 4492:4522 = -0.06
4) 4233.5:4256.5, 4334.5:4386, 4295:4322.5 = 0.03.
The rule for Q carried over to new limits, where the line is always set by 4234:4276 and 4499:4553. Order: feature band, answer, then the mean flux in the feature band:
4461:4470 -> 1.5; 15.6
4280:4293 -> 1.2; 15.9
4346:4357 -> -0.2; 18.3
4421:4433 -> 0.2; 18.1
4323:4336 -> 1.2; 16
